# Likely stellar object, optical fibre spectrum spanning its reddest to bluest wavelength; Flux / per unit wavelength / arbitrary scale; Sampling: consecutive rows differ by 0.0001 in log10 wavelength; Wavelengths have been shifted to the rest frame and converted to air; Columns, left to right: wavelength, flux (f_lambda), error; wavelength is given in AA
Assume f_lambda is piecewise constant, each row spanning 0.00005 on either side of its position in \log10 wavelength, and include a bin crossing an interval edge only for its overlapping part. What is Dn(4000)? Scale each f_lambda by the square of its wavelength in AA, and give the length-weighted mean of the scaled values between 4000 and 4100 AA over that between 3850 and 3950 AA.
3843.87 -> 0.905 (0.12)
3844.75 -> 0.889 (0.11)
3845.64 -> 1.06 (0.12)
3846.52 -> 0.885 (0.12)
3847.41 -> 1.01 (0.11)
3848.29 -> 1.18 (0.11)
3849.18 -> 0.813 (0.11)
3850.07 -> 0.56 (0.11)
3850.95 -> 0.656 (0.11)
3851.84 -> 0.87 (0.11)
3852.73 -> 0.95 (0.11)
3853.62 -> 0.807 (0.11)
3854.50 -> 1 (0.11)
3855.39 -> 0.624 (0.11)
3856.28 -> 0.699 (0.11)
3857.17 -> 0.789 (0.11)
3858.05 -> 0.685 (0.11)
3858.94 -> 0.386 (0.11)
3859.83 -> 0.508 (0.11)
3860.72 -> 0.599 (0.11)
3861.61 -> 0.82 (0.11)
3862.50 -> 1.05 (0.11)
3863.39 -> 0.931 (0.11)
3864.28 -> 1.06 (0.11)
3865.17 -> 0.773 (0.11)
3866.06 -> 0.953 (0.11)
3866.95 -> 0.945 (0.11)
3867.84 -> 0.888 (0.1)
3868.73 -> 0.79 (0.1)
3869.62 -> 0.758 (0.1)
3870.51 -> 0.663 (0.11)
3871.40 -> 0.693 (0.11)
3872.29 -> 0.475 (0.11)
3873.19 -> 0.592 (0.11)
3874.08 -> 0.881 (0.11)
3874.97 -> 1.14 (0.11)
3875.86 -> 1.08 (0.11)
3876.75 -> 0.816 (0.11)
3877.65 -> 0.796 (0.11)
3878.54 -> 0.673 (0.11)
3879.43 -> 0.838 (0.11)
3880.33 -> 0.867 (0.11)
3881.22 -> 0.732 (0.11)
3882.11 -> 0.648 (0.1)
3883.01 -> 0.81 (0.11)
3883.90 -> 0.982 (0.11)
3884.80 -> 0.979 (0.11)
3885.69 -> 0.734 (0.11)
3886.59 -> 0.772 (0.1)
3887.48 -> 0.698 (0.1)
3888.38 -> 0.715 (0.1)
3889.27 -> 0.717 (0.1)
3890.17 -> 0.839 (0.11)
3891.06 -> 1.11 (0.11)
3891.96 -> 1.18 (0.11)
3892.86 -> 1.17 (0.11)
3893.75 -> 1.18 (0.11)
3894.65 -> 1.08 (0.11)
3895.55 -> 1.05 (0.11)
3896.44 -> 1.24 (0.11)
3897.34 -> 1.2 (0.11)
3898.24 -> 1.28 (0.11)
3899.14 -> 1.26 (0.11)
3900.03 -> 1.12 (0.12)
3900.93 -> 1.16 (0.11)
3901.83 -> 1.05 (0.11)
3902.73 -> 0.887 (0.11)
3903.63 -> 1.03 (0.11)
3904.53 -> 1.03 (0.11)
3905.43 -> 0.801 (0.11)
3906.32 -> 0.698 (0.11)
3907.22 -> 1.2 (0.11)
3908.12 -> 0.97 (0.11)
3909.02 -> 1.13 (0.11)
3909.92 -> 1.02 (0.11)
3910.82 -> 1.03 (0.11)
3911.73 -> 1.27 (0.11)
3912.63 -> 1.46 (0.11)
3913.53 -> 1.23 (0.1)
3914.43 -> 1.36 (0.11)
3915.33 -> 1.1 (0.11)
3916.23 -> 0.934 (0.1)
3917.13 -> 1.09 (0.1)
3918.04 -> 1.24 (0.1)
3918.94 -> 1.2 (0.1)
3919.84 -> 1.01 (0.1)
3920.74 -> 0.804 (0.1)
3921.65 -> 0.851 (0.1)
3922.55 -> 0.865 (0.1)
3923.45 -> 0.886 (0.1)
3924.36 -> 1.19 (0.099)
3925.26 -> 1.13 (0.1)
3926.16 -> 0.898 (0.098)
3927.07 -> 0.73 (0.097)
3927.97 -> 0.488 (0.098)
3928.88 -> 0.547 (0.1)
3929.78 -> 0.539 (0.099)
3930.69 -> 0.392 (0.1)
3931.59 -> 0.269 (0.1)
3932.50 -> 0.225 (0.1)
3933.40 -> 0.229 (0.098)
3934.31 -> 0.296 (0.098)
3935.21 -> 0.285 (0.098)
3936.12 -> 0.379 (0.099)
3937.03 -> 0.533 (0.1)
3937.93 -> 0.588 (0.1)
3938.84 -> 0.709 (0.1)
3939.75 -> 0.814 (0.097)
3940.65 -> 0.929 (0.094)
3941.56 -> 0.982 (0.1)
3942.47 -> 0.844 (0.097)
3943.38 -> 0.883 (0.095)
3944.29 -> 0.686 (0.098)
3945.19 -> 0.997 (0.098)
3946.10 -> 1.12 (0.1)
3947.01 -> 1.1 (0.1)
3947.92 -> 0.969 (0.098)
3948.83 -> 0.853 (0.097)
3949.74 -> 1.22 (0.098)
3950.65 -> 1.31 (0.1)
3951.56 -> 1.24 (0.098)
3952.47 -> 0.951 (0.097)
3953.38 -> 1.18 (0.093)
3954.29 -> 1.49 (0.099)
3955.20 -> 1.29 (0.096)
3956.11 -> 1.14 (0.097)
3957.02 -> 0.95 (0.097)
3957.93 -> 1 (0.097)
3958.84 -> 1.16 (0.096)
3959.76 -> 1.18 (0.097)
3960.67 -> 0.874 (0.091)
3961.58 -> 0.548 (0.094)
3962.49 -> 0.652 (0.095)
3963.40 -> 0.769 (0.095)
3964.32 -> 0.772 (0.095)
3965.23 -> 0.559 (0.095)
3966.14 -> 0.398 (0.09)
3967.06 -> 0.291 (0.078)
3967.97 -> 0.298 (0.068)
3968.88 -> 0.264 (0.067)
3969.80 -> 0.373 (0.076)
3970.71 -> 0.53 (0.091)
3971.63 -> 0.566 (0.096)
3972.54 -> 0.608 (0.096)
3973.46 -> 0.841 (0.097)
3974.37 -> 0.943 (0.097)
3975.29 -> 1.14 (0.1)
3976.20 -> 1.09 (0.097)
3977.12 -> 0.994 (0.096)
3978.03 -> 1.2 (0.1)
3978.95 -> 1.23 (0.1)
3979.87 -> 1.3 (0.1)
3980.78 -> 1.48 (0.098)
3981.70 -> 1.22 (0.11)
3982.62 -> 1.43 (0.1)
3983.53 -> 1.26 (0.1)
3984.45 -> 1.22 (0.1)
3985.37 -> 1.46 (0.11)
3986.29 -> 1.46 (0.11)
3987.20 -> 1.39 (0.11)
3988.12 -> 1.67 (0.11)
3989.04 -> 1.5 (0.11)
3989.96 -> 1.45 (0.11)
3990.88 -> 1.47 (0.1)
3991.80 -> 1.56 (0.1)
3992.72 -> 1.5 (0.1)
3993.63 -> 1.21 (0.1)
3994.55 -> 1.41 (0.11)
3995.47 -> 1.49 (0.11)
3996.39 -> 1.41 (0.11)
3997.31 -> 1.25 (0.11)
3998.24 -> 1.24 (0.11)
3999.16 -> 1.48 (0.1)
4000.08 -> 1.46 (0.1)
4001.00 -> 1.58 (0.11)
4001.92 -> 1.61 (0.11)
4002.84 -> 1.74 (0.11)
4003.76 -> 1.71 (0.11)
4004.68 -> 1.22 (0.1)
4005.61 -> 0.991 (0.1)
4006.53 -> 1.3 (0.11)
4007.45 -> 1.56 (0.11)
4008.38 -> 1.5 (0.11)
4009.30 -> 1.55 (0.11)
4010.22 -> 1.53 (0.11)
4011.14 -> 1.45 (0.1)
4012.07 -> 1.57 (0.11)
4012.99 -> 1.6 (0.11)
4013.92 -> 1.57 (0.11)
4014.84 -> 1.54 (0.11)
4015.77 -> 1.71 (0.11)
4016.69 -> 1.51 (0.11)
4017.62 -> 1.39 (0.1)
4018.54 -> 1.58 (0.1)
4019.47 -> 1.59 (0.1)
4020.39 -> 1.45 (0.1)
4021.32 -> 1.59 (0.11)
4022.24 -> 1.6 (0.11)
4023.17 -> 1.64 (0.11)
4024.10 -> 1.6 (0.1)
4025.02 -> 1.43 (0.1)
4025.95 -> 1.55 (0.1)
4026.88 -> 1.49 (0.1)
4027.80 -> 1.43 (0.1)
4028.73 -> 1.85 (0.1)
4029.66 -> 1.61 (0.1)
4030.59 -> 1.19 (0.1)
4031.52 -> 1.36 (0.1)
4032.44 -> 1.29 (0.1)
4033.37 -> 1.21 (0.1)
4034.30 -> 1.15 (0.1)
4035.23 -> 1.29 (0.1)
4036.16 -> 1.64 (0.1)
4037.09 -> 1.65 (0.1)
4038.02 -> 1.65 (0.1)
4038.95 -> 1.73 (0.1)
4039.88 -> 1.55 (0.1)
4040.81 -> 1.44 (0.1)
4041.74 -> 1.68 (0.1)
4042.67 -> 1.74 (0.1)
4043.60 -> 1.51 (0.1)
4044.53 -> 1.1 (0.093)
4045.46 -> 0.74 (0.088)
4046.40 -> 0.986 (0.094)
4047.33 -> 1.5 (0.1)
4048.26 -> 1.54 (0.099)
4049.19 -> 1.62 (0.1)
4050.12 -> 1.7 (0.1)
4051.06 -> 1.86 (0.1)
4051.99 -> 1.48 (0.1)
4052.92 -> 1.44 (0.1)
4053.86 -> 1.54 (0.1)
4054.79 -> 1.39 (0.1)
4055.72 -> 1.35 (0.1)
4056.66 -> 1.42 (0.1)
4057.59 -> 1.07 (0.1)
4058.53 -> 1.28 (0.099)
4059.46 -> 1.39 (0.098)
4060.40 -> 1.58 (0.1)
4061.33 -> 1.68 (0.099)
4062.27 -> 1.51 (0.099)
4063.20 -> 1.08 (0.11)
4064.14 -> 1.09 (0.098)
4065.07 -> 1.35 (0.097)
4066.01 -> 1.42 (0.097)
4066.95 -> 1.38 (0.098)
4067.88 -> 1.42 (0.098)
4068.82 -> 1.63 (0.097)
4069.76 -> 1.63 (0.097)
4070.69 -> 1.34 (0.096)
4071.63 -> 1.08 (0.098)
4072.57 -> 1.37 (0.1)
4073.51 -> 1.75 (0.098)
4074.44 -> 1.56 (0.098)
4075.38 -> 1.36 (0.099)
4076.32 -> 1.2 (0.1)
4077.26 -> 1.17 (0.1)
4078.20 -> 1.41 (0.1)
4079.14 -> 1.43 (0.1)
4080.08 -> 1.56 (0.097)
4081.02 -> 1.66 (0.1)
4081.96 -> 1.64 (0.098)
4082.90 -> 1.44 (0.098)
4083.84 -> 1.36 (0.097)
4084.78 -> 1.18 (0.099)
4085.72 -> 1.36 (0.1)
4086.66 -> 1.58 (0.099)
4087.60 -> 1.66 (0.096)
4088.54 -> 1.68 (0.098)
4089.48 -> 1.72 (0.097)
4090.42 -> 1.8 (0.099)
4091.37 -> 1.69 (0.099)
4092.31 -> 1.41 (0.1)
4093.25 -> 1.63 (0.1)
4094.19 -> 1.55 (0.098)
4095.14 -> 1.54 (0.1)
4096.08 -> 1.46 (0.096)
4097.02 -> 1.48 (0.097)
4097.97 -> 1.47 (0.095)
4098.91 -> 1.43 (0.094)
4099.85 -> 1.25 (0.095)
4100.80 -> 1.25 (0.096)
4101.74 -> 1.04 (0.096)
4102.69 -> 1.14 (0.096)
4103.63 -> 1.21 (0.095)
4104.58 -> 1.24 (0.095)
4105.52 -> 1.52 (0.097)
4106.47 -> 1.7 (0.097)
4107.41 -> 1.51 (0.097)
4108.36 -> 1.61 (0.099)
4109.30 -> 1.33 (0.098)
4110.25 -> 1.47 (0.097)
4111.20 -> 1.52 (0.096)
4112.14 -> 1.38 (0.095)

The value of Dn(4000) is 1.83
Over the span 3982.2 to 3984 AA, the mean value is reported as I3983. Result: 1.35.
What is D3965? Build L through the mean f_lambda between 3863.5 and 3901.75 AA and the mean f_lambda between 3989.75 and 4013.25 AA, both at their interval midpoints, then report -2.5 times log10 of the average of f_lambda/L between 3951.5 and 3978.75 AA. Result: 0.459 mag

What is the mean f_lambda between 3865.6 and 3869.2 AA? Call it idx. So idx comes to 0.893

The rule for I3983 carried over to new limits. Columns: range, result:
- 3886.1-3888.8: 0.727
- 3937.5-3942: 0.805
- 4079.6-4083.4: 1.57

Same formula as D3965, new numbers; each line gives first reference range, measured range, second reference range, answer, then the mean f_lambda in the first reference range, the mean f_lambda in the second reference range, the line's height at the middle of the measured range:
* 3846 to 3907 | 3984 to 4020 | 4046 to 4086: -0.19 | 0.879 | 1.42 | 1.24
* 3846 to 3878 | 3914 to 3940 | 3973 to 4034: 0.41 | 0.81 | 1.42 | 1.09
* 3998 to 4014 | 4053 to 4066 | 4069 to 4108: 0.07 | 1.48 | 1.45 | 1.46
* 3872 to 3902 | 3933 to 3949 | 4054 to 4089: 0.42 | 0.939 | 1.42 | 1.08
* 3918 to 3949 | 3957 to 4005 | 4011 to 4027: 0.09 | 0.749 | 1.55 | 1.19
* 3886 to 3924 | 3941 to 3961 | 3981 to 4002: 0.17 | 1.04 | 1.42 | 1.24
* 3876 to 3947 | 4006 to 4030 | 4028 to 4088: -0.20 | 0.892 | 1.43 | 1.29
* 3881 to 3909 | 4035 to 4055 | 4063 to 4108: -0.12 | 0.983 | 1.44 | 1.34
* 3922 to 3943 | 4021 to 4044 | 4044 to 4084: -0.23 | 0.643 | 1.41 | 1.22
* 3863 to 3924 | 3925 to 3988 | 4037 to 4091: 0.31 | 0.963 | 1.45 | 1.14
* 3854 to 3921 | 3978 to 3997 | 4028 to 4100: -0.14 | 0.934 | 1.45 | 1.23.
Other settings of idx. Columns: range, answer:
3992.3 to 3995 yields 1.38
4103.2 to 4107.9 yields 1.44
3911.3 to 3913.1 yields 1.37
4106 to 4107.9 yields 1.61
